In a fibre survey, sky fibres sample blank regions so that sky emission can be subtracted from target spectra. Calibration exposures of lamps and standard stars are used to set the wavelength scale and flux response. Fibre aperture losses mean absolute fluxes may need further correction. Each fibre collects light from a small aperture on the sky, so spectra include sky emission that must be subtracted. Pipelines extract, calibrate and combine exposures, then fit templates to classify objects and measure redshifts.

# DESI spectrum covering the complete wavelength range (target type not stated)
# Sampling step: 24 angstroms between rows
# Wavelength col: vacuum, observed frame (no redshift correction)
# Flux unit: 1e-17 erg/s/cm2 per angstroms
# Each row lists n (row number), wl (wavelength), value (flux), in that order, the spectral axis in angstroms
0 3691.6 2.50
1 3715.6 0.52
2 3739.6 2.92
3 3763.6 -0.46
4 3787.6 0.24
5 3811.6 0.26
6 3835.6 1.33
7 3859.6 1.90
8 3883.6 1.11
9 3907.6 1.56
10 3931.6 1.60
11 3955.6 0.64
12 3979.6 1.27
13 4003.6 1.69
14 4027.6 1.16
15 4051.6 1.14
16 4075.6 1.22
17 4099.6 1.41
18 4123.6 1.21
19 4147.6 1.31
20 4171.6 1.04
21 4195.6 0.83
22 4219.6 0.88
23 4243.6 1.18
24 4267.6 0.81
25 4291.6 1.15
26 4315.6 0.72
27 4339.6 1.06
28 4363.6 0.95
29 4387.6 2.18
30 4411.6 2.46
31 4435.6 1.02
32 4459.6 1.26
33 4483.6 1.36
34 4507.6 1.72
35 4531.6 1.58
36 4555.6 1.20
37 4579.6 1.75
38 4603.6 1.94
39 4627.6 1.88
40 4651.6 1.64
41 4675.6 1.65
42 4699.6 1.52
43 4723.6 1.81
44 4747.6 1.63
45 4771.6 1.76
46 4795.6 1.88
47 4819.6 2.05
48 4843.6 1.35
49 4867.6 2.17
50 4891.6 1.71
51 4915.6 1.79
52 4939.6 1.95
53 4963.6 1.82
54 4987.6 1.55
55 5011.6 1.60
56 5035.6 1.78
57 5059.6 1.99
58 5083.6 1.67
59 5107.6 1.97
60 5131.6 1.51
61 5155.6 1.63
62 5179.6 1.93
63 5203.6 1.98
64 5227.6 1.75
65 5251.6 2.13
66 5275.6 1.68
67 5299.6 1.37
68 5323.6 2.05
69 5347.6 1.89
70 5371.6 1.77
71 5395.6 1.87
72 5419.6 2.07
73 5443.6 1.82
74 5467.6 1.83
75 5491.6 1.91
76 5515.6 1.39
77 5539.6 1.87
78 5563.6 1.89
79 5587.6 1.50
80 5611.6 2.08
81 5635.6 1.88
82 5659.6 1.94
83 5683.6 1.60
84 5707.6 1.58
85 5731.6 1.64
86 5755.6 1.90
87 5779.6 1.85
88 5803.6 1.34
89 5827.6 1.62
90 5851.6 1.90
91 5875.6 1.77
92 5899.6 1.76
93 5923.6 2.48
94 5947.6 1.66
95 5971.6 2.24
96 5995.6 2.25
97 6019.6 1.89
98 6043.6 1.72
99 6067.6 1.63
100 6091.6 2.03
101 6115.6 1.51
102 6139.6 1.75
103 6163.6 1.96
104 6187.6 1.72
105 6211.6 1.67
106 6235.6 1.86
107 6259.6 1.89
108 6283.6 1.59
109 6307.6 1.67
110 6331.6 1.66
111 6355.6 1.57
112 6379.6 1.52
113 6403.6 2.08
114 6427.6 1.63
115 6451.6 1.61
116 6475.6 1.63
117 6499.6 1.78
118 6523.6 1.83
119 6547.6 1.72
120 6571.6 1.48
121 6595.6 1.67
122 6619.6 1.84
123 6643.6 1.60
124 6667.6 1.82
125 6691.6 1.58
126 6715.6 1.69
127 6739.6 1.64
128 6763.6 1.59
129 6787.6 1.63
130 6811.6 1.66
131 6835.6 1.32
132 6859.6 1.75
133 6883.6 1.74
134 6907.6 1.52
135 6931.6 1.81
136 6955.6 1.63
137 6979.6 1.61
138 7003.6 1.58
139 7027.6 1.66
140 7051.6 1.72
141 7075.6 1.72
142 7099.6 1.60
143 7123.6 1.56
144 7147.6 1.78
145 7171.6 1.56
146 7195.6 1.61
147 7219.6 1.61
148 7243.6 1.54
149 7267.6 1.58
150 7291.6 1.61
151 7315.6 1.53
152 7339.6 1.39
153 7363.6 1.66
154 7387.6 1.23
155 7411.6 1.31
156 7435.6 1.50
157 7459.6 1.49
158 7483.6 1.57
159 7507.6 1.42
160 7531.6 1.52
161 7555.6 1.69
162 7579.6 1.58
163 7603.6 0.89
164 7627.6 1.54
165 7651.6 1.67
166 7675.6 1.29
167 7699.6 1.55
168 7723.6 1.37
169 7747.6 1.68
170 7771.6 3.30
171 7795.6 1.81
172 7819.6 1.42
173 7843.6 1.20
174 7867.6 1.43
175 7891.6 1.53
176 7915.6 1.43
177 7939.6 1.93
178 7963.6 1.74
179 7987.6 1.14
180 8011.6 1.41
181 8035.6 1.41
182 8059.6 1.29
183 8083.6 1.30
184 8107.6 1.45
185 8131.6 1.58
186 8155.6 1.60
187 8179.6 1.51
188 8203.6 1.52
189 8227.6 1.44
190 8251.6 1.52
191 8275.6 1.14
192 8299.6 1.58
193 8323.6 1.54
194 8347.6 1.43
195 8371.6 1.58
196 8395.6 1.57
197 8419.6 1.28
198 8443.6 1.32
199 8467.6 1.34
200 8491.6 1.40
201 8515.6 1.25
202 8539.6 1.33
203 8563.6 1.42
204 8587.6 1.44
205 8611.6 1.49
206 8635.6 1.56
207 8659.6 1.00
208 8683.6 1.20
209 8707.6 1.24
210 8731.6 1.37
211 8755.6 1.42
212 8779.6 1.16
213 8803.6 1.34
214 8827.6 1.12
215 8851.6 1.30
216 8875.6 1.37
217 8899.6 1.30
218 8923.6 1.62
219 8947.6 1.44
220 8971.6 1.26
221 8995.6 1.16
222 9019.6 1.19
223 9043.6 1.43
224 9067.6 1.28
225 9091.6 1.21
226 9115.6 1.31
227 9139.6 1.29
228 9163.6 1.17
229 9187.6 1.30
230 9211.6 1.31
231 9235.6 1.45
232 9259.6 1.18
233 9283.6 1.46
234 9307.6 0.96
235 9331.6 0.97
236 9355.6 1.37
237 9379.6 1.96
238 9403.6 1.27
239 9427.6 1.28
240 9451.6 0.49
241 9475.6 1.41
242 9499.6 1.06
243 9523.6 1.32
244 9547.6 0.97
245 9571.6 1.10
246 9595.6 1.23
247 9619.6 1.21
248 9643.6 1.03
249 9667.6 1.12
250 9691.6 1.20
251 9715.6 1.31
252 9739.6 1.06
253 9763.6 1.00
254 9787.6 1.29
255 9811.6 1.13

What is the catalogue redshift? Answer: 0.18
